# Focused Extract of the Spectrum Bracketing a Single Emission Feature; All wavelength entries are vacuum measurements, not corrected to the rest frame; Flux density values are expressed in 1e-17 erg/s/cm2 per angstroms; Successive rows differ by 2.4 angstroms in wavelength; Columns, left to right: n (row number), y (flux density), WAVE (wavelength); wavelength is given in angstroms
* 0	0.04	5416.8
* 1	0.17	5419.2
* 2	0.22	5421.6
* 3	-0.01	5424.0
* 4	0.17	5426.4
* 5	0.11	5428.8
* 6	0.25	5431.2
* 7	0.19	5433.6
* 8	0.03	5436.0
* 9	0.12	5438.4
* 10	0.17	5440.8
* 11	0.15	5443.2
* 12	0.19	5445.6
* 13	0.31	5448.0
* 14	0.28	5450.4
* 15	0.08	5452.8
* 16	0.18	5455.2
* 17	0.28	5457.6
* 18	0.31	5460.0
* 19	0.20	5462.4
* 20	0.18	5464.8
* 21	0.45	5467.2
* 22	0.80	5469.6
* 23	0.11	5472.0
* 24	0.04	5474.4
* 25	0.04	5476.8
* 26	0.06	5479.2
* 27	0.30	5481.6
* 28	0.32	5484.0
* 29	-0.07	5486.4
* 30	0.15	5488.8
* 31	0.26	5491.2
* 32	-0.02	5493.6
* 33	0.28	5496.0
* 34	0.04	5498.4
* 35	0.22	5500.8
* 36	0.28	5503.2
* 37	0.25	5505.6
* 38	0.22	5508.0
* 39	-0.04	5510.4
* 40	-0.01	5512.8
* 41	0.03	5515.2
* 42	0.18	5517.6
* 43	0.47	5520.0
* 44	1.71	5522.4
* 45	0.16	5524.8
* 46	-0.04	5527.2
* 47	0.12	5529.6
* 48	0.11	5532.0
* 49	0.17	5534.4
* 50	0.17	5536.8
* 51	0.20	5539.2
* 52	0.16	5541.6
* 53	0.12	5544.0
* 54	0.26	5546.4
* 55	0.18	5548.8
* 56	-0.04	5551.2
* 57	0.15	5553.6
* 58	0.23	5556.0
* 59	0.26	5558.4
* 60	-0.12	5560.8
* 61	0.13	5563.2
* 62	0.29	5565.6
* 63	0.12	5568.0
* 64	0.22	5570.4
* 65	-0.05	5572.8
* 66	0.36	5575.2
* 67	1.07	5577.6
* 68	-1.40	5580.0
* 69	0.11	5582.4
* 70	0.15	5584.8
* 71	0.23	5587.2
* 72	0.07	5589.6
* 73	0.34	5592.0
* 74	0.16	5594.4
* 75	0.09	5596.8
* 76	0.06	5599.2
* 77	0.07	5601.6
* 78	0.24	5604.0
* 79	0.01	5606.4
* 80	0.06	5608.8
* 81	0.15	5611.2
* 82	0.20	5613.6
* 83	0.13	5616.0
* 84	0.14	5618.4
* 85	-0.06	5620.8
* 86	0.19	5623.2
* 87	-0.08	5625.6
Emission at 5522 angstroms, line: [O III] 5007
